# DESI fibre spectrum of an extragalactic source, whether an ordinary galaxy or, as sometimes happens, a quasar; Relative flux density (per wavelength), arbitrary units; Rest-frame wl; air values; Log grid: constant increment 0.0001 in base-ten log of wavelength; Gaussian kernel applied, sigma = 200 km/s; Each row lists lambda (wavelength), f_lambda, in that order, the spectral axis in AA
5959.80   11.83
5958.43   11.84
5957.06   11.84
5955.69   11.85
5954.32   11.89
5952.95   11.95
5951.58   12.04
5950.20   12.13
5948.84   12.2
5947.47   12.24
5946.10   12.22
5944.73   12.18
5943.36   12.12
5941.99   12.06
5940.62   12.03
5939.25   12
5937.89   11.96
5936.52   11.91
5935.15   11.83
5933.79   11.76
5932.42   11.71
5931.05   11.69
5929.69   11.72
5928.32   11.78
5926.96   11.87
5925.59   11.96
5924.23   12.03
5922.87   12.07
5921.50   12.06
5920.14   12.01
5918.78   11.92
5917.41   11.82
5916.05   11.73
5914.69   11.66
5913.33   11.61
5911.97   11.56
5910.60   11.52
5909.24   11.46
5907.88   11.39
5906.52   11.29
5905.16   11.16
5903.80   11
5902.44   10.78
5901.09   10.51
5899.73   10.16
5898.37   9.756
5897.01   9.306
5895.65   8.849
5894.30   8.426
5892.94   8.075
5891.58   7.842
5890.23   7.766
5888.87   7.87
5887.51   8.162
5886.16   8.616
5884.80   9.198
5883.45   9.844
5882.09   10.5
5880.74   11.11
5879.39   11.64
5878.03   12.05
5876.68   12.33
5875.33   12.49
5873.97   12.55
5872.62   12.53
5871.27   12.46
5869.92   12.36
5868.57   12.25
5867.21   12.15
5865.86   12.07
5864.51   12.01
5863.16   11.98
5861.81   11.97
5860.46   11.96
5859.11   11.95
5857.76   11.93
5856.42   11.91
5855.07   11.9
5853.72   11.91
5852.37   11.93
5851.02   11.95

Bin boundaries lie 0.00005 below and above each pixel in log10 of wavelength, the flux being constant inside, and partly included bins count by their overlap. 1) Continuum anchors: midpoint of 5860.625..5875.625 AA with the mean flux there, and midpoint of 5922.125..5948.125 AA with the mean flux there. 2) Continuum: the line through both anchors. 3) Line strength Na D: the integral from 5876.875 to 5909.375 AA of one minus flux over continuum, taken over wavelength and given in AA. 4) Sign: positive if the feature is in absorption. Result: 6.0 AA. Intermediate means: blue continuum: 12.2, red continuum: 12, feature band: 9.88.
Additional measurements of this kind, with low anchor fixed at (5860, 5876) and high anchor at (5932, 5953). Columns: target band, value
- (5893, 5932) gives 3.12 AA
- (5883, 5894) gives 3.42 AA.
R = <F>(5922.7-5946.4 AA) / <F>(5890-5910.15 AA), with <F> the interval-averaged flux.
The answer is 1.20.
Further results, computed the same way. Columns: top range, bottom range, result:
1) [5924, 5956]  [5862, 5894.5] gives 1.12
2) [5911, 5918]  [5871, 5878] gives 0.94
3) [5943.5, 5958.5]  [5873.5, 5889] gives 1.14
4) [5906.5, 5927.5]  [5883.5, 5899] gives 1.37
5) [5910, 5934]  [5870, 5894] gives 1.14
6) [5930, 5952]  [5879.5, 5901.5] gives 1.31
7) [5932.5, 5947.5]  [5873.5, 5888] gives 1.11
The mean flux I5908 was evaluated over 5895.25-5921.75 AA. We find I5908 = 11.1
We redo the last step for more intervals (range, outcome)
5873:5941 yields 10.9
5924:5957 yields 12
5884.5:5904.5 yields 9.09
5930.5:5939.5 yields 11.8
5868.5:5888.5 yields 11.1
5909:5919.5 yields 11.7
